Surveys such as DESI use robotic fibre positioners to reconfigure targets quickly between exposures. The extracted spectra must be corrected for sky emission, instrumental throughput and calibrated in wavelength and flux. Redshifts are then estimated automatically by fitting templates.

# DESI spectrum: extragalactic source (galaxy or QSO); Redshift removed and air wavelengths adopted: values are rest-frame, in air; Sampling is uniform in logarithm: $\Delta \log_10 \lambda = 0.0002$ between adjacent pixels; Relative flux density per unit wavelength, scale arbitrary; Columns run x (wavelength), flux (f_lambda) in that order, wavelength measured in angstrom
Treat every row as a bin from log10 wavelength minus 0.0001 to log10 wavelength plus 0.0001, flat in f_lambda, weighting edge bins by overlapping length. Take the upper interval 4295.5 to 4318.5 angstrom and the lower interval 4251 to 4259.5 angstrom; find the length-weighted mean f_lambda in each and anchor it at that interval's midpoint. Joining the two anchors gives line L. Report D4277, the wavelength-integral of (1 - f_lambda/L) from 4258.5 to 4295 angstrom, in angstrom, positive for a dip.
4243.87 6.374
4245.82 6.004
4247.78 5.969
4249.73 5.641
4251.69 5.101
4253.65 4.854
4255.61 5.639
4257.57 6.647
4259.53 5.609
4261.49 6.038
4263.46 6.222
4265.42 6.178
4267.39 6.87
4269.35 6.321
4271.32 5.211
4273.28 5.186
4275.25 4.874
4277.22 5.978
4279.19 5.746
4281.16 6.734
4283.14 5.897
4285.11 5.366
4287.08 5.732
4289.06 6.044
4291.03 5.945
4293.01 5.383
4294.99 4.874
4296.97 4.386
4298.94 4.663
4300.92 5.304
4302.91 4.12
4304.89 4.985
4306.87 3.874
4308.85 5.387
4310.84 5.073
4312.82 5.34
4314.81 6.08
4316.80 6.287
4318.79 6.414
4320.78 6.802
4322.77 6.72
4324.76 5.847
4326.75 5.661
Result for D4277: -3.1 angstrom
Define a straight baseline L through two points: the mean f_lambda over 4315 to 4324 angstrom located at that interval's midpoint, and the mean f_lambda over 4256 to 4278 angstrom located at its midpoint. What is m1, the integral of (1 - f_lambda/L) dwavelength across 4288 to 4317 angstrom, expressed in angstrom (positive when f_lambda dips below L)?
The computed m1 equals 5.29 angstrom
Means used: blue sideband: 5.91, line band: 5.15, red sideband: 6.49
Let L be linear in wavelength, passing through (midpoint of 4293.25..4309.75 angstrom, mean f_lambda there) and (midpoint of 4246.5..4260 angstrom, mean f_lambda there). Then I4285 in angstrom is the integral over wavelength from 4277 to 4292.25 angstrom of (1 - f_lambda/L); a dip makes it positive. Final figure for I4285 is -2.6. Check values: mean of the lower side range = 5.65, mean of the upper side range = 4.73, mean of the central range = 5.92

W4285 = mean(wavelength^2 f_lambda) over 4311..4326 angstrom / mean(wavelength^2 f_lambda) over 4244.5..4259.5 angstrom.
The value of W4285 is 1.11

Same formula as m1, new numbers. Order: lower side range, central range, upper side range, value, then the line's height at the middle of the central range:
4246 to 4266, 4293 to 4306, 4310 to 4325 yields 2.68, 6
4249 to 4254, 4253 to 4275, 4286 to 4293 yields -1.85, 5.42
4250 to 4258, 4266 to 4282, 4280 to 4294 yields -0.41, 5.72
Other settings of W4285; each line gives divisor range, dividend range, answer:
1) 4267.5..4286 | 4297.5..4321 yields 0.93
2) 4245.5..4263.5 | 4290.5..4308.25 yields 0.86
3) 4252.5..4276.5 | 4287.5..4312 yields 0.88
